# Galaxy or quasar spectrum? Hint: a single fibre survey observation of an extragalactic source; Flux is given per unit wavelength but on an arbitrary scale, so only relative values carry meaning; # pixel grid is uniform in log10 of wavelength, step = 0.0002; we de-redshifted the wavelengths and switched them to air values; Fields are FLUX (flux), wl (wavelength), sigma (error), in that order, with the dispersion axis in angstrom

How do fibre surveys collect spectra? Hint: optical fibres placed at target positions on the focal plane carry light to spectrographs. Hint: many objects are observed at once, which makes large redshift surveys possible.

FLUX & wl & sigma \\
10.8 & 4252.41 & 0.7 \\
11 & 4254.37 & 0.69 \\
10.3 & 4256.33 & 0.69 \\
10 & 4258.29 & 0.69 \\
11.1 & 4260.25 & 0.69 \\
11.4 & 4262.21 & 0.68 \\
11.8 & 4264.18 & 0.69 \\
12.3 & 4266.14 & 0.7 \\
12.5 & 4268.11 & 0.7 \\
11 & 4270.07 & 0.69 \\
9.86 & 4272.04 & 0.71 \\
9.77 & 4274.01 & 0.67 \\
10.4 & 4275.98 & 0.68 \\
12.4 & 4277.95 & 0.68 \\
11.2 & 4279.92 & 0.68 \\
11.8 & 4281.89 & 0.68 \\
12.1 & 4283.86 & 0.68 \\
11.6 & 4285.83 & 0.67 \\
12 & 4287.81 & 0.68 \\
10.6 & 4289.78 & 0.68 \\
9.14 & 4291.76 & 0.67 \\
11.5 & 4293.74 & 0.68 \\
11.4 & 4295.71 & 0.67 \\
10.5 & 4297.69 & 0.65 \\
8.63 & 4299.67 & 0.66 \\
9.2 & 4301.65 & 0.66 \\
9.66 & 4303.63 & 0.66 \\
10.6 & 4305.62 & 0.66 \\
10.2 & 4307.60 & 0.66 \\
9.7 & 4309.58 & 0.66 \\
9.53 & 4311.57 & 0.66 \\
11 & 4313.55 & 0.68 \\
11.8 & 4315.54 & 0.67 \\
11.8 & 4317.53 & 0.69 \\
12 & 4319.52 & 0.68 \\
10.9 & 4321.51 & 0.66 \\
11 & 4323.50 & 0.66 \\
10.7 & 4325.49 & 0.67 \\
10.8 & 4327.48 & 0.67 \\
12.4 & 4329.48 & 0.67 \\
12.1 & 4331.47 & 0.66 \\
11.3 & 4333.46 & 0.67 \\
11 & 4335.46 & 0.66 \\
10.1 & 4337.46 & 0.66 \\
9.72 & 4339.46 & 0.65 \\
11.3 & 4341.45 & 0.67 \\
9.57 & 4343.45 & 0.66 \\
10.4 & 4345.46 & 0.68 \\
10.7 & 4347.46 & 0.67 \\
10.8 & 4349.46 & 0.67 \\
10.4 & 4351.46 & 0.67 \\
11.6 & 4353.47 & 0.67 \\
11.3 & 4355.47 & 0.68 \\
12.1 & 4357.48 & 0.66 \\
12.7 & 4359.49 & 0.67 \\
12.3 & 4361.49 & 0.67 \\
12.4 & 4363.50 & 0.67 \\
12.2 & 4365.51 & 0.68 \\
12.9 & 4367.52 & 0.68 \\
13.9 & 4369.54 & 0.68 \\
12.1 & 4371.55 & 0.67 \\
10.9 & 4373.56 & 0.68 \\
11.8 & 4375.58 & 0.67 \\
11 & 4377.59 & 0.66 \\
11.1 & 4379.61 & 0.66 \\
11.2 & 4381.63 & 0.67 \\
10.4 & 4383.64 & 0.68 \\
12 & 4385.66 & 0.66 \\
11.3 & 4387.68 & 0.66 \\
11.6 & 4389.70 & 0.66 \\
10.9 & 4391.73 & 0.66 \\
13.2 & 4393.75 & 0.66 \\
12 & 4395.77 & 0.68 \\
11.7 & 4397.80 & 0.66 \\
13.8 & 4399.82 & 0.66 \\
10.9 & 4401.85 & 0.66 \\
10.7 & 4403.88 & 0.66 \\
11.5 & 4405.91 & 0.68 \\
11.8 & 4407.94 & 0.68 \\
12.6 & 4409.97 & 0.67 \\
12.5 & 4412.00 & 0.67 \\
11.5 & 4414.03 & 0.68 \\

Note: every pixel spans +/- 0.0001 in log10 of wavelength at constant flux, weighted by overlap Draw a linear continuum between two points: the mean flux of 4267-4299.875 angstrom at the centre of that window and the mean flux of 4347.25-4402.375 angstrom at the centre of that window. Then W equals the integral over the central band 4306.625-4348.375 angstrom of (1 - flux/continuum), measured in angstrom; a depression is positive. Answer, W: 1.9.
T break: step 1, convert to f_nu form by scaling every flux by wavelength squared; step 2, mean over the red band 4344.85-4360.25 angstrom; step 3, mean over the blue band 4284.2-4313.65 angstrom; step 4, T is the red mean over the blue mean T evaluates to 1.11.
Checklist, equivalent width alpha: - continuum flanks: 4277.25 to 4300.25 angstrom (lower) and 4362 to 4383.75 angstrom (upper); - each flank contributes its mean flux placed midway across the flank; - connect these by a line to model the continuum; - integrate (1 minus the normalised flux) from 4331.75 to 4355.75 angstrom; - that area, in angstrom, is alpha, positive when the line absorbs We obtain 1.9 angstrom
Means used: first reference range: 11.1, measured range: 10.7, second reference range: 11.9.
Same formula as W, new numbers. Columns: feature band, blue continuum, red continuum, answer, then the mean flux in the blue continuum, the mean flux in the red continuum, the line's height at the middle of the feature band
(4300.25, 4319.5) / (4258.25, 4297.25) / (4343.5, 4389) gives 1.5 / 11.2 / 11.6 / 11.3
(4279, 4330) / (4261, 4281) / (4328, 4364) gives 1.9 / 11.3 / 11.2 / 11.2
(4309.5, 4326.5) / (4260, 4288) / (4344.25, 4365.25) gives 0.7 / 11.4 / 11.5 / 11.4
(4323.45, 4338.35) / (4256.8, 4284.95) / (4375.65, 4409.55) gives 0.3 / 11.2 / 11.6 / 11.4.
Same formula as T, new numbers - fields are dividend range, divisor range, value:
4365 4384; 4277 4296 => 1.08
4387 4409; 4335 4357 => 1.13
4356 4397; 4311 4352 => 1.11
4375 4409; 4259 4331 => 1.11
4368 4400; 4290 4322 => 1.17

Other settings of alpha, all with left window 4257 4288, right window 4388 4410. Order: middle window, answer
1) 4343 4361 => 0.75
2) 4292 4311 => 2.19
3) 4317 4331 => 0.16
